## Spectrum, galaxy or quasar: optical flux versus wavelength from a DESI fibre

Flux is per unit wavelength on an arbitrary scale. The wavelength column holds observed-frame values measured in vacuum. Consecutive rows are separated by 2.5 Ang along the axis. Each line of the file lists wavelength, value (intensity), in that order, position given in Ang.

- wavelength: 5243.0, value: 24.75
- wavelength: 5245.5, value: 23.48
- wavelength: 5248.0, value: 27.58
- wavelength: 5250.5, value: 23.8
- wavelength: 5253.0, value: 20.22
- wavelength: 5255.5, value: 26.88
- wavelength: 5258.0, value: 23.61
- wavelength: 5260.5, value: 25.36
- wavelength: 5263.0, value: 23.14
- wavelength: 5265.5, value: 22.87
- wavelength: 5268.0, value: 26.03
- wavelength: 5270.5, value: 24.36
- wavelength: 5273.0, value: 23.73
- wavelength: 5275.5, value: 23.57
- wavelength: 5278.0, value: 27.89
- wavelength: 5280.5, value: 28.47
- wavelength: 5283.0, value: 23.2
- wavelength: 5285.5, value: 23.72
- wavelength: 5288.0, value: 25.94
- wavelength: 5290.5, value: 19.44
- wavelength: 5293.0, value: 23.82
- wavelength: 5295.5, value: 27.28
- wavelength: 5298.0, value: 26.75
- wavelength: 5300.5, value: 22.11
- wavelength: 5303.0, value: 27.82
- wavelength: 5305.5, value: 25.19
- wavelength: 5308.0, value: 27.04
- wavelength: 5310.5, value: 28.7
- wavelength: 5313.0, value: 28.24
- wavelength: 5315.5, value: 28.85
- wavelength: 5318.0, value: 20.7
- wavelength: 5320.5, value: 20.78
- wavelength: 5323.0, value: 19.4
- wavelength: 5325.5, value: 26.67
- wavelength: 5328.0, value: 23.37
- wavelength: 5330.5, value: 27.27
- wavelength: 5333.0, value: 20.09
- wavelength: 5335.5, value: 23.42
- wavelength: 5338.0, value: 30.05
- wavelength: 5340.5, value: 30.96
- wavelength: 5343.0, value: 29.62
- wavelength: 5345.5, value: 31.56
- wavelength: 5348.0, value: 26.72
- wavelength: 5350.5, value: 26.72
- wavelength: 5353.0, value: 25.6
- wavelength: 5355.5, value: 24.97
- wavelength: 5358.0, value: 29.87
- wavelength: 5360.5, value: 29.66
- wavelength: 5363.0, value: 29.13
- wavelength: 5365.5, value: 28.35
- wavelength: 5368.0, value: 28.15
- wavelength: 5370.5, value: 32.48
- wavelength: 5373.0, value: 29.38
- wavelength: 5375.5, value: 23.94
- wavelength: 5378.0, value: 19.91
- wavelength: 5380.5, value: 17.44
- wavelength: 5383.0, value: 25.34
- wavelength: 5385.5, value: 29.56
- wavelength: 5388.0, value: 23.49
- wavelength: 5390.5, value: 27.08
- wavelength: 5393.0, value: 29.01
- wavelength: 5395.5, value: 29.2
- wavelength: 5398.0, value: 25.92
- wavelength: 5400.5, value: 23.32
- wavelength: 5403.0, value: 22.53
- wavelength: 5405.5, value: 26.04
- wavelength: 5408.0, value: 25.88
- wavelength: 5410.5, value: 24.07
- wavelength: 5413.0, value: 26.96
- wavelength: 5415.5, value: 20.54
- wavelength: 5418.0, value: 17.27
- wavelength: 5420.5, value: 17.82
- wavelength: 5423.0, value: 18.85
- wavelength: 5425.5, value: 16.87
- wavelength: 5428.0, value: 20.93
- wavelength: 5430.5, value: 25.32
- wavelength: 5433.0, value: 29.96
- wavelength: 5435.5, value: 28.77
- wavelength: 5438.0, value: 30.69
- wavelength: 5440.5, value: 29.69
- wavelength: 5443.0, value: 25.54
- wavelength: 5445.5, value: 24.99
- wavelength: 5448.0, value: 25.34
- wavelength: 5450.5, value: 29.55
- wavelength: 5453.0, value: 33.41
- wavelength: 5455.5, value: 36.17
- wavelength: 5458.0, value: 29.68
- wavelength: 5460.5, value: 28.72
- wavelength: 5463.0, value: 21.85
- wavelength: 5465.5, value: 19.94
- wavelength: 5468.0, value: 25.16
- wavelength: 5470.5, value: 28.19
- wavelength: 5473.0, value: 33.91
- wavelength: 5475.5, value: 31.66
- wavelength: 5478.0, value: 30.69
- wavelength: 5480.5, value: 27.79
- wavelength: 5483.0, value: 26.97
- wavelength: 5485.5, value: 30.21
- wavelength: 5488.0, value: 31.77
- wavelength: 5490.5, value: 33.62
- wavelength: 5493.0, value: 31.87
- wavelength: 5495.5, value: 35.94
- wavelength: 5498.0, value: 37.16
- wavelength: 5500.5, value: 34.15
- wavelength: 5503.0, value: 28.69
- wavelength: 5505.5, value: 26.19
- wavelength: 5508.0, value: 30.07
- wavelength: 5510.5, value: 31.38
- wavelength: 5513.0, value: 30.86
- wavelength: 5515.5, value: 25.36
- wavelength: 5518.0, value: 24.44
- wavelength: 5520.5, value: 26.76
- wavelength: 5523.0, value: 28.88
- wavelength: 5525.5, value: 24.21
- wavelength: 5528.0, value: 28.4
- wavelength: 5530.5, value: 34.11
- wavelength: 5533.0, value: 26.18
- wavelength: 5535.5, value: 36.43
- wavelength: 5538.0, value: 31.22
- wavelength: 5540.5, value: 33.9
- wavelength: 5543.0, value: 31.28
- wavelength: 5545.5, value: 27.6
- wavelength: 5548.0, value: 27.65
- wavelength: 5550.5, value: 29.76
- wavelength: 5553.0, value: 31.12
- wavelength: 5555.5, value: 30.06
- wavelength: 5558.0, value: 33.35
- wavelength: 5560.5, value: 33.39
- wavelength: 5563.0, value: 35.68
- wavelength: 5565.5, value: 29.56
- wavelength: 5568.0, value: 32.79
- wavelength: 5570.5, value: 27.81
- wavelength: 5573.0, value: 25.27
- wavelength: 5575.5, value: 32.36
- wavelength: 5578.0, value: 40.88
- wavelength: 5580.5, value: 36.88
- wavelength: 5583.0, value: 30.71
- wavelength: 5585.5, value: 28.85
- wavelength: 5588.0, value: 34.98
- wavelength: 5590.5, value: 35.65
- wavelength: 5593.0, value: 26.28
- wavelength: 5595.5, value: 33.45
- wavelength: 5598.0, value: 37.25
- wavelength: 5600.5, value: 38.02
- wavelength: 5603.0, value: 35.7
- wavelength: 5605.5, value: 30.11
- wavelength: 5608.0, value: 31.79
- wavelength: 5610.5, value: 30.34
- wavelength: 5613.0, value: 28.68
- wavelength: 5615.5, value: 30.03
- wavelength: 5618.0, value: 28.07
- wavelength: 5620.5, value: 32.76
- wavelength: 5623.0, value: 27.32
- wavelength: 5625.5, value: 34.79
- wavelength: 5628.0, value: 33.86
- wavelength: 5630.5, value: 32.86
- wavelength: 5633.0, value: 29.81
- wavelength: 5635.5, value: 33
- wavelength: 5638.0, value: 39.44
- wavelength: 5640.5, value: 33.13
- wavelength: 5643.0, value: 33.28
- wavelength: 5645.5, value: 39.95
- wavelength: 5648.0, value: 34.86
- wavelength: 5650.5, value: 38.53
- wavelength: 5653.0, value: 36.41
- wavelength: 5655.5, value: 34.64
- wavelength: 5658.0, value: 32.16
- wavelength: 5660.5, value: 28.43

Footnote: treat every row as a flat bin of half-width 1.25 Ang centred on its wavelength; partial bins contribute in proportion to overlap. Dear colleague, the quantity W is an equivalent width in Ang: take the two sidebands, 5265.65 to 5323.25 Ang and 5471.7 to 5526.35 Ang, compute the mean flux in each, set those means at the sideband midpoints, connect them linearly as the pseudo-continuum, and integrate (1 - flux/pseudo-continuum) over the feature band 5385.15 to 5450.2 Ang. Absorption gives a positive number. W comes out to 7.5 Ang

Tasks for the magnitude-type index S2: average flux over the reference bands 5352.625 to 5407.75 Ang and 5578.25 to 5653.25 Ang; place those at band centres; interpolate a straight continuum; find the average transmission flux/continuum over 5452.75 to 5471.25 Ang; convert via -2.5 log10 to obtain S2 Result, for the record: 0.045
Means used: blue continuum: 26.4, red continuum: 33.3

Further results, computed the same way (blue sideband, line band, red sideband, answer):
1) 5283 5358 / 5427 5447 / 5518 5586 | 0.048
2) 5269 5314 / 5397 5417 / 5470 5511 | 0.184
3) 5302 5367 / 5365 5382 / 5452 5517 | 0.078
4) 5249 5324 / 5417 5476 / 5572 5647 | 0.100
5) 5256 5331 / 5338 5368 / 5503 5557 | -0.102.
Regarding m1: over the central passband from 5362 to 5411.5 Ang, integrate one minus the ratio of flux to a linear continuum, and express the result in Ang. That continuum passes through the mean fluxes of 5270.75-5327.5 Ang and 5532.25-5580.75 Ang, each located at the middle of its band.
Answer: 2.2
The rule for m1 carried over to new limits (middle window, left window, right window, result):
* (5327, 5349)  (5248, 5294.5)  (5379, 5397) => -1.64 Ang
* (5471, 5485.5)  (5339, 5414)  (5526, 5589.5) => -0.32 Ang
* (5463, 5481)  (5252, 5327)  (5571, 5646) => 0.96 Ang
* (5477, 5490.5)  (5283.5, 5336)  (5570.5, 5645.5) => -0.25 Ang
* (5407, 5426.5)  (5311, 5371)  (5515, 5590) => 4.94 Ang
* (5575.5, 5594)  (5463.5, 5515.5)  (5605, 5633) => -1.67 Ang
